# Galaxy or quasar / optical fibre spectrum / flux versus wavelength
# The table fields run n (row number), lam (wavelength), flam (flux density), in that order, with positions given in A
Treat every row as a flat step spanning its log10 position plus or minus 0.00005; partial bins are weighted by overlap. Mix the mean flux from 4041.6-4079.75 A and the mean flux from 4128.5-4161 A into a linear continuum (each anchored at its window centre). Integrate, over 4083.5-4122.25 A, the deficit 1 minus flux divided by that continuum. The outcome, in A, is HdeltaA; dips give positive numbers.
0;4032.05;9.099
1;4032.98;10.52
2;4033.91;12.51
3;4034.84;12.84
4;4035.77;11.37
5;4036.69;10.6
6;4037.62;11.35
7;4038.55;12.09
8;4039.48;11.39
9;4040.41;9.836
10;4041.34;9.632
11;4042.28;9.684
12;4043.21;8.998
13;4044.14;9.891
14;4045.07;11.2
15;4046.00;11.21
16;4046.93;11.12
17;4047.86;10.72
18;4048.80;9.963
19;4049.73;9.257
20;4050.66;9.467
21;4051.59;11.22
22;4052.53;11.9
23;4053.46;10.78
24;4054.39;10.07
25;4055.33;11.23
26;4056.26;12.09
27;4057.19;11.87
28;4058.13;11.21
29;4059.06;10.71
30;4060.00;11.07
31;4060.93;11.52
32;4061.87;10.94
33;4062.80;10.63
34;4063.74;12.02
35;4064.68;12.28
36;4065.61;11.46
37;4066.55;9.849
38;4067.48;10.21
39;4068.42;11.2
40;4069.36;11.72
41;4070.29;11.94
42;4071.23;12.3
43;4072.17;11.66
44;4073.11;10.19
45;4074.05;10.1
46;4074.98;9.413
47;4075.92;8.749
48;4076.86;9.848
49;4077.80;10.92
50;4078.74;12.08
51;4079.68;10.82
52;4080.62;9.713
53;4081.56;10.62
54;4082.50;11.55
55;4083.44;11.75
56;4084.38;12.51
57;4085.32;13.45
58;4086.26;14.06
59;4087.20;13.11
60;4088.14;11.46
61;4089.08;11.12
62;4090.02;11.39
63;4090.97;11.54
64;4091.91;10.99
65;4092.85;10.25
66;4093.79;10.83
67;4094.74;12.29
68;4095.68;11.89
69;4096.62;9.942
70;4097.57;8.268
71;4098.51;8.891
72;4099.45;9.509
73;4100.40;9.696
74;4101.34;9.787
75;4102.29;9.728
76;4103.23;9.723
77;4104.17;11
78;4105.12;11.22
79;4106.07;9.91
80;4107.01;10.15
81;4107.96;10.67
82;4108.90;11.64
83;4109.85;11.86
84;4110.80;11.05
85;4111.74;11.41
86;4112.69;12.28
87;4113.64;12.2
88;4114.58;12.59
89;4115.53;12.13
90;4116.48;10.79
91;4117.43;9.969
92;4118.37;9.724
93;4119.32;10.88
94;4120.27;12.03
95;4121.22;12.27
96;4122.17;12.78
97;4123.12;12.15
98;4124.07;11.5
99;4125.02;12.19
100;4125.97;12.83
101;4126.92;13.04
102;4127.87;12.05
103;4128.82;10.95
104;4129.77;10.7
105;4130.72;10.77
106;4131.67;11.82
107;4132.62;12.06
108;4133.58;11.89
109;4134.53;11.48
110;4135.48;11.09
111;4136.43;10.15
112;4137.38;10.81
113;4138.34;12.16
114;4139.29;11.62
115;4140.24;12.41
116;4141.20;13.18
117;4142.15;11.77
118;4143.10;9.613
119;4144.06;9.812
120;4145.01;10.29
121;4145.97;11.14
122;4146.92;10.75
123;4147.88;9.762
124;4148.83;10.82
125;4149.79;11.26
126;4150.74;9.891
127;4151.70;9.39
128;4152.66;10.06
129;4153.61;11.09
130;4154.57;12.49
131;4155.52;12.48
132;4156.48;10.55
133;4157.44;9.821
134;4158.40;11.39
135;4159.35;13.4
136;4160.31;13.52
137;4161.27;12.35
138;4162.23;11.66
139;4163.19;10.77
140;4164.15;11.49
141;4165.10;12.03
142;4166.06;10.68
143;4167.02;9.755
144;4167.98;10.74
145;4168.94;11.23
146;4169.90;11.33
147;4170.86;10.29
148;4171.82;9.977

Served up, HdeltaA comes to -0.47 A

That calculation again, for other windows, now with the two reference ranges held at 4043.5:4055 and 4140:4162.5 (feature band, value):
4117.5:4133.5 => -0.97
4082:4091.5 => -1.23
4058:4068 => -0.42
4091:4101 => 0.49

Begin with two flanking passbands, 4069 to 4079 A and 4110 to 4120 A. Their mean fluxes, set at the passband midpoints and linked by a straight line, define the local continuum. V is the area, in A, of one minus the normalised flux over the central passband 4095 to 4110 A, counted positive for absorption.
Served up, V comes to 1.3 A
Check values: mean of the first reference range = 10.8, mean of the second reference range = 11.3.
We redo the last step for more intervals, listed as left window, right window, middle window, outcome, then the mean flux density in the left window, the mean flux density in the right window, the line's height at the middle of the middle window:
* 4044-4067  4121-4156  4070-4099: 0.1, 11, 11.4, 11.1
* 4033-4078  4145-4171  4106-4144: -1.6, 10.9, 11.1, 11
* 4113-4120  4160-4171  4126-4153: 0.3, 11.2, 11.3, 11.3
